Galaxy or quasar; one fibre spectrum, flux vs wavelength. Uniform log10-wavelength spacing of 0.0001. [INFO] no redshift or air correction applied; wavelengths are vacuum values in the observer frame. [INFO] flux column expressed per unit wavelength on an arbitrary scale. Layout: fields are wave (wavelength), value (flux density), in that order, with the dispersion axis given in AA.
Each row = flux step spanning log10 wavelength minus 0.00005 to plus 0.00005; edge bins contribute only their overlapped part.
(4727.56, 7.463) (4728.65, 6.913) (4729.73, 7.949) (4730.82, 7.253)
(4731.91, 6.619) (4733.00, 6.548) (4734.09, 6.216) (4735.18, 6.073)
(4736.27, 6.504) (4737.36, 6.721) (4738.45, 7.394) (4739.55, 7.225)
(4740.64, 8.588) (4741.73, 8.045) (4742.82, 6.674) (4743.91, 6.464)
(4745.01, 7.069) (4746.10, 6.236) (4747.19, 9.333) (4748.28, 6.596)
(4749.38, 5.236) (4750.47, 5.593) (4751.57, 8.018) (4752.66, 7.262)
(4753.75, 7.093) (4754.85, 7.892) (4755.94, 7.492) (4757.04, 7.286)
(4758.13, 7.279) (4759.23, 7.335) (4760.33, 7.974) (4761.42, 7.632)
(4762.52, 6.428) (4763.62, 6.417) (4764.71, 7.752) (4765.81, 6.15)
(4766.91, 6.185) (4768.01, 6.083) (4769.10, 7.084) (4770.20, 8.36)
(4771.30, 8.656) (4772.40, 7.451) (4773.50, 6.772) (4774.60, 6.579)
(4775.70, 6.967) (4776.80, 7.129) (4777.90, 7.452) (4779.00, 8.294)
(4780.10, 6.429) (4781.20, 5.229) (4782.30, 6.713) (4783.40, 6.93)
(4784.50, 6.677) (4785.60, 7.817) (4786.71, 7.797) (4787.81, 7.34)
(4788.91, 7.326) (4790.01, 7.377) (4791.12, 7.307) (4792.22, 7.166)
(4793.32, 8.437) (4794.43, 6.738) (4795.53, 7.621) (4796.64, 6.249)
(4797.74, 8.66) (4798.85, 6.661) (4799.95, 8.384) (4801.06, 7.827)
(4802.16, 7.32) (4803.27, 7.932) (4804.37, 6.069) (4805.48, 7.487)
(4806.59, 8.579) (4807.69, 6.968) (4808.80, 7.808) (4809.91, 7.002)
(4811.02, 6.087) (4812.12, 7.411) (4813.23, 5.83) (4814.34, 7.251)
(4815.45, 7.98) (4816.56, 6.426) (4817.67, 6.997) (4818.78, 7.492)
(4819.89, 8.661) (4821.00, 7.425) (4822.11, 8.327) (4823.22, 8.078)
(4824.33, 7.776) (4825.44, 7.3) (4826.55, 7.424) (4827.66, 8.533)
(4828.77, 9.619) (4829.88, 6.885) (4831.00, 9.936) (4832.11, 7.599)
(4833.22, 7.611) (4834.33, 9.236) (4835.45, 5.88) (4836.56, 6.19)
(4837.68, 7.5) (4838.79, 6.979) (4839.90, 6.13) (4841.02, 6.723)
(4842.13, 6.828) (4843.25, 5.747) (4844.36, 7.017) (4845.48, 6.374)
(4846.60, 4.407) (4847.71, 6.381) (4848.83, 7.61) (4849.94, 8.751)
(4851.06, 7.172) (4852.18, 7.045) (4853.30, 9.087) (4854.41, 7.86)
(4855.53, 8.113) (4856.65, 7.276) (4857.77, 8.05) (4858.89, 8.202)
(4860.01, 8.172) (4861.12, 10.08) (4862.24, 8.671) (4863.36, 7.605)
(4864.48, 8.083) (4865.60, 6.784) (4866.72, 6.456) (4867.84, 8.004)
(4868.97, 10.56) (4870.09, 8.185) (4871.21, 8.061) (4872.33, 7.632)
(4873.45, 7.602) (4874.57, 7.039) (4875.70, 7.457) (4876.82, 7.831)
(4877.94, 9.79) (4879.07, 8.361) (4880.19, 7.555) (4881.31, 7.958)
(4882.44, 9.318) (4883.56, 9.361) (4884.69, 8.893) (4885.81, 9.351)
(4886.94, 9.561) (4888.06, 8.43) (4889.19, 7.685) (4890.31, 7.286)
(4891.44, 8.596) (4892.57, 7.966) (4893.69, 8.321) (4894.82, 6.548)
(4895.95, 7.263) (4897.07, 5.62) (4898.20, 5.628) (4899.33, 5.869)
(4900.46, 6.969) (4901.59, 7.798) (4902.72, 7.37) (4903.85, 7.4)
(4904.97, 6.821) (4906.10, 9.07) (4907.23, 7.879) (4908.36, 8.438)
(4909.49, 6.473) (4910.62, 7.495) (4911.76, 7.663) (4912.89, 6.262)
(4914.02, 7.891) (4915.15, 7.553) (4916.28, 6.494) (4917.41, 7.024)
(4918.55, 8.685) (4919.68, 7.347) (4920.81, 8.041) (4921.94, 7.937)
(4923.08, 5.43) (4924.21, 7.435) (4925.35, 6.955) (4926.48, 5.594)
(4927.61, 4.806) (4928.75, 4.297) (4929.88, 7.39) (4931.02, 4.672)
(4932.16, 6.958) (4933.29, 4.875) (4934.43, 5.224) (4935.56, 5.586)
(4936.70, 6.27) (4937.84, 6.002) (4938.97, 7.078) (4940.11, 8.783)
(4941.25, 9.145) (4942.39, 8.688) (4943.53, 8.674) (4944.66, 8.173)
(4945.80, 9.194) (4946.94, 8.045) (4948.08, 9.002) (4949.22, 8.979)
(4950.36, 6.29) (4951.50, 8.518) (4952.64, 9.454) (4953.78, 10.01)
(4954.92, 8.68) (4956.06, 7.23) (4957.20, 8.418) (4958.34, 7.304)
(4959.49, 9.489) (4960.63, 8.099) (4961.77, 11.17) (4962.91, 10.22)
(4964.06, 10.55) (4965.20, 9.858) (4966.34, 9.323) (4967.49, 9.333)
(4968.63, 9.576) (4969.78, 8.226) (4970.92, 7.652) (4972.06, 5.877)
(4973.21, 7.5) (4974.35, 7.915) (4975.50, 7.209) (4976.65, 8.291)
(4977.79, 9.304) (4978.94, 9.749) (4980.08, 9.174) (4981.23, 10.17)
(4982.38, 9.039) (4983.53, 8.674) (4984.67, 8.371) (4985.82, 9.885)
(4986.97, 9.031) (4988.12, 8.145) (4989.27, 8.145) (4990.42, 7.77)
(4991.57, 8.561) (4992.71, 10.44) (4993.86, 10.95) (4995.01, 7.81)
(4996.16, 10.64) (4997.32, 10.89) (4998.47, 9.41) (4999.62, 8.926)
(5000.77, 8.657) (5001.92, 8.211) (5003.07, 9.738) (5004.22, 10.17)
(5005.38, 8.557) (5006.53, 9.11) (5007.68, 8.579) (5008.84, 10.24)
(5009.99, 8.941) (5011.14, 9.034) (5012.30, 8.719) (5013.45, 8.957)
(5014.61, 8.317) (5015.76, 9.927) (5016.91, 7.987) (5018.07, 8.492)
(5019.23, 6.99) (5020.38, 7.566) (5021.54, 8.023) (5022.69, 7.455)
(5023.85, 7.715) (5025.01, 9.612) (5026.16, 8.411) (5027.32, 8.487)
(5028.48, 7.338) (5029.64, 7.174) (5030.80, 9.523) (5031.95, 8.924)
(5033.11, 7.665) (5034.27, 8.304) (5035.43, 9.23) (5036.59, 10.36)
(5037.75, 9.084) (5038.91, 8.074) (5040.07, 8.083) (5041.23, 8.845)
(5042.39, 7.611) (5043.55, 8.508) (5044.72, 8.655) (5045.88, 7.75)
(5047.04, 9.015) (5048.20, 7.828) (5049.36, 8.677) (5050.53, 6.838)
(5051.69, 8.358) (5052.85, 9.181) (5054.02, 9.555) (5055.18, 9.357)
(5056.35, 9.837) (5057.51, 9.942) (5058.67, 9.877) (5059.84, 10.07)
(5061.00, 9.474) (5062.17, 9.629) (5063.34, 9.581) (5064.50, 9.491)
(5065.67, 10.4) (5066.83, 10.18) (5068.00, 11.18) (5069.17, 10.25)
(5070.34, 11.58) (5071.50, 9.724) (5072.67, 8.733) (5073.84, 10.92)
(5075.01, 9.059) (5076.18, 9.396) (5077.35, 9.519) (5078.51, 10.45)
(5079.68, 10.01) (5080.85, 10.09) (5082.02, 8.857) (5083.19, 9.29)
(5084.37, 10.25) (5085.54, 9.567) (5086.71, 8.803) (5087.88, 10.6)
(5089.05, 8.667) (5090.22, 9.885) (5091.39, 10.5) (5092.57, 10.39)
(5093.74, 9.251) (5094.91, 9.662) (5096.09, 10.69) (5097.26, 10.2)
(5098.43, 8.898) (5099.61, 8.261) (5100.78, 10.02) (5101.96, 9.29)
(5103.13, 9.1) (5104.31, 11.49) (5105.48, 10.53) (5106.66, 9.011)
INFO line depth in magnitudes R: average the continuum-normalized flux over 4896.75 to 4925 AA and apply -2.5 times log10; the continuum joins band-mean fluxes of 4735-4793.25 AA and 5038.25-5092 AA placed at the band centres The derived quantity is 0.14 mag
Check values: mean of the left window 7.13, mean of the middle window 7.23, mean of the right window 9.4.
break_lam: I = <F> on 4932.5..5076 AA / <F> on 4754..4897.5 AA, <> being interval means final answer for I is 1.2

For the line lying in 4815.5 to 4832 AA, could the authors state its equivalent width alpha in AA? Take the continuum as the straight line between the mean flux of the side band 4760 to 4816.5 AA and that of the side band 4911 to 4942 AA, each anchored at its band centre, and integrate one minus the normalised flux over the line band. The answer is -1.9 AA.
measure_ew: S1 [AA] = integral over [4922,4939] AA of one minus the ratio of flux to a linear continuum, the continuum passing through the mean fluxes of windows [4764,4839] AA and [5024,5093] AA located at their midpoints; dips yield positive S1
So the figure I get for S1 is 4.88 AA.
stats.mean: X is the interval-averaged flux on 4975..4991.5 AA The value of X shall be 8.78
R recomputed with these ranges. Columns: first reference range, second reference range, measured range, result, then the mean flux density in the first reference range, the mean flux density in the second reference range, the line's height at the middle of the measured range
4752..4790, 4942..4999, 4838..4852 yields 0.16 mag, 7.16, 8.86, 7.79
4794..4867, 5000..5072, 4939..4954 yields -0.04 mag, 7.47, 8.92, 8.29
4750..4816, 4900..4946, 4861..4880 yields -0.13 mag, 7.22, 7.1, 7.15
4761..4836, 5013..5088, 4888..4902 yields 0.12 mag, 7.37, 9.05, 8.01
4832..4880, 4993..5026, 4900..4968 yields 0.08 mag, 7.59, 8.92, 8.26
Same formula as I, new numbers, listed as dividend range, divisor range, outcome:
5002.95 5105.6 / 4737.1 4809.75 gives 1.27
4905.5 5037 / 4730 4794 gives 1.16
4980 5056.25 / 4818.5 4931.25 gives 1.16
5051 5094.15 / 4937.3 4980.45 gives 1.14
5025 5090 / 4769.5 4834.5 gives 1.23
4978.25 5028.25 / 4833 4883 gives 1.17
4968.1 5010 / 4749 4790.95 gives 1.25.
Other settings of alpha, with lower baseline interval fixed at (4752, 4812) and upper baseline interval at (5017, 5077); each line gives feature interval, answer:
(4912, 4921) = 0.8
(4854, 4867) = -0.4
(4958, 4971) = -1.4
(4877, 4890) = -1.3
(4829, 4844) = 0.7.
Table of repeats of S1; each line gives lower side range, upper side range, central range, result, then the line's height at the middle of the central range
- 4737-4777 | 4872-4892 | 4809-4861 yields 3.0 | 7.88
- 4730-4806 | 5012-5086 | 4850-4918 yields 0.8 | 7.93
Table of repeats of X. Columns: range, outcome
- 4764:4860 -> 7.33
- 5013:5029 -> 8.23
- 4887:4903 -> 7.31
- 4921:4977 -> 7.79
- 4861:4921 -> 7.8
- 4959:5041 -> 8.83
